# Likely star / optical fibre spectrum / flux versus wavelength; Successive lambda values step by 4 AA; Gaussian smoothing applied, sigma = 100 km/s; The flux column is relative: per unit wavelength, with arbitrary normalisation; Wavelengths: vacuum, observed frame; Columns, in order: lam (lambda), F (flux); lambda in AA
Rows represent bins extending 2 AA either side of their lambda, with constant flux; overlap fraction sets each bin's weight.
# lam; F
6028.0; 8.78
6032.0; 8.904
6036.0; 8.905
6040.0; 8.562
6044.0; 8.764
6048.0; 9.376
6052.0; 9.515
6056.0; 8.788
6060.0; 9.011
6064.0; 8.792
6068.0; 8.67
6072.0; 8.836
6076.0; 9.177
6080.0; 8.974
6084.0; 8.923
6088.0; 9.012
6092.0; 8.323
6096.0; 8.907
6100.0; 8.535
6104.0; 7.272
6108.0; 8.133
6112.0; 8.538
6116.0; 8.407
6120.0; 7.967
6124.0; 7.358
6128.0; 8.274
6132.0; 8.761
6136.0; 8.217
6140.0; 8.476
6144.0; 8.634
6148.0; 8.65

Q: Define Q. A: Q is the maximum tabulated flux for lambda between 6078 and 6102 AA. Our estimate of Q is 9.012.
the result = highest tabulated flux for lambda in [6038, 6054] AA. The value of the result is 9.515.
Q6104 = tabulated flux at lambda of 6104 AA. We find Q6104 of 7.272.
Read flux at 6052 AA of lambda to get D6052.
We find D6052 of 9.515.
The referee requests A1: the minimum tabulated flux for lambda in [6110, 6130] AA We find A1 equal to 7.358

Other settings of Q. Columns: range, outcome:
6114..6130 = 8.407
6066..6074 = 8.836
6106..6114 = 8.538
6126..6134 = 8.761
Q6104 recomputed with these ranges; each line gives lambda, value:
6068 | 8.67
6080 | 8.974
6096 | 8.907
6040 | 8.562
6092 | 8.323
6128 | 8.274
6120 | 7.967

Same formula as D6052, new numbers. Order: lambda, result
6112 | 8.538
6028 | 8.78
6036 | 8.905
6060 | 9.011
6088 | 9.012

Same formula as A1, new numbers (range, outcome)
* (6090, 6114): 7.272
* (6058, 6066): 8.792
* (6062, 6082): 8.67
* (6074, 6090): 8.923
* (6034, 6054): 8.562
